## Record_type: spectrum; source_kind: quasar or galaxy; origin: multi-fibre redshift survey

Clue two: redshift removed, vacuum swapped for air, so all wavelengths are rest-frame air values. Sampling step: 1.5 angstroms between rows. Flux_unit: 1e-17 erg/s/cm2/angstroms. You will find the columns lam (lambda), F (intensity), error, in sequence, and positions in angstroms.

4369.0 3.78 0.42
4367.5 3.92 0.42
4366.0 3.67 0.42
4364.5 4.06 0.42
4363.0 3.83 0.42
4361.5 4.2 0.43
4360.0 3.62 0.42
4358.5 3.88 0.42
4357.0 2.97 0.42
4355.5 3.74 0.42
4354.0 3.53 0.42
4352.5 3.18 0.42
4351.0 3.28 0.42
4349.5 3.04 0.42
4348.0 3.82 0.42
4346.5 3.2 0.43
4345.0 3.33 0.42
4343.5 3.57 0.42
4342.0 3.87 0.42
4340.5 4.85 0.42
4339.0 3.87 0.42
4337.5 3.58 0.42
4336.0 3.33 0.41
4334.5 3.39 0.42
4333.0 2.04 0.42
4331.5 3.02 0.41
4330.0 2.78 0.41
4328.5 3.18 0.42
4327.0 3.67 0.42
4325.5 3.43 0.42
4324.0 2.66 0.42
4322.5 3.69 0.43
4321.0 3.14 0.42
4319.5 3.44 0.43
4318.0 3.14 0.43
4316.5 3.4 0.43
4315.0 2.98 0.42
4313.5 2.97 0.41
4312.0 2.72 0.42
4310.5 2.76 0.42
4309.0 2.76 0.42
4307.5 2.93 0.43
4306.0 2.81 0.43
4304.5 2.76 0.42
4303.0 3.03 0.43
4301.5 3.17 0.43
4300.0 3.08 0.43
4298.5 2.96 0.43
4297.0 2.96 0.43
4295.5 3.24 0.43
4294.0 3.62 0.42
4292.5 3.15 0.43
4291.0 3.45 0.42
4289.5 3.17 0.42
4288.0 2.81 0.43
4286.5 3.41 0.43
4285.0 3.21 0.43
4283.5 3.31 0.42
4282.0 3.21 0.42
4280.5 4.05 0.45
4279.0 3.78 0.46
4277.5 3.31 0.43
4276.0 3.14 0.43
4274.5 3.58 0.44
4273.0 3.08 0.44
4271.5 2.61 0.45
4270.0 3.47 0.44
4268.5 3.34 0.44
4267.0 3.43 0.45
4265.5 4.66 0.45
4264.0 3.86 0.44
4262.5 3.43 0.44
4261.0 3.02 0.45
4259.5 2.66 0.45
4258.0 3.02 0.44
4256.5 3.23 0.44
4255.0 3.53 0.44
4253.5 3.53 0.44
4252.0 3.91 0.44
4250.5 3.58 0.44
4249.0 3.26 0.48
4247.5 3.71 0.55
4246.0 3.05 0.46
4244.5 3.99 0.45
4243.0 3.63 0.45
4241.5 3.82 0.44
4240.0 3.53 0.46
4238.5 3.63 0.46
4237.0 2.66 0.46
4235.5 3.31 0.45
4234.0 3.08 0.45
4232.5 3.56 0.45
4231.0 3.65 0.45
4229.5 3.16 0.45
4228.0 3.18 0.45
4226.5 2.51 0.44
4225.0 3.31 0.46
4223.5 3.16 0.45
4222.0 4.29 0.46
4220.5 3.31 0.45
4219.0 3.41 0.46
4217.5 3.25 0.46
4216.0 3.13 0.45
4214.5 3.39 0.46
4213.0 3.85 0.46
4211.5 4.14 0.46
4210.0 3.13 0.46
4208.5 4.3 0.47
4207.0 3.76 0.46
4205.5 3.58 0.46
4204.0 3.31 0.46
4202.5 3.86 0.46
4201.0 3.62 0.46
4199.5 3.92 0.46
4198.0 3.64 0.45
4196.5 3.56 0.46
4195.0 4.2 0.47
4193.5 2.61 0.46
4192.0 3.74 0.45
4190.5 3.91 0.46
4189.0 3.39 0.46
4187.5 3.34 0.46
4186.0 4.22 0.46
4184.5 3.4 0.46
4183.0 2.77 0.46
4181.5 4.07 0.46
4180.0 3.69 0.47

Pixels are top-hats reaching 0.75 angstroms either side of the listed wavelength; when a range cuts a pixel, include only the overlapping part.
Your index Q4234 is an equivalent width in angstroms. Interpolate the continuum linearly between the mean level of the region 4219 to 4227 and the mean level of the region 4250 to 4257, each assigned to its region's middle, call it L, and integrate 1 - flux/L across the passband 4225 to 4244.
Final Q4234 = 0.6 angstroms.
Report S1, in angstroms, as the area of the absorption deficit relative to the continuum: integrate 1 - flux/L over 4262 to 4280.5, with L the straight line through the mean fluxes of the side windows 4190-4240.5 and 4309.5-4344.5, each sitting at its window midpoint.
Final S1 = -0.6 angstroms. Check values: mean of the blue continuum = 3.49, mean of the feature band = 3.5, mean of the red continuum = 3.28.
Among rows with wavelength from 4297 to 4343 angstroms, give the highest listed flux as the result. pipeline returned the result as 4.85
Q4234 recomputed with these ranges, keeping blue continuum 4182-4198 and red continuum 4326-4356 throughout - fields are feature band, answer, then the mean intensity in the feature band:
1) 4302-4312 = 1.7 angstroms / 2.84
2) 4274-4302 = 1.3 angstroms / 3.29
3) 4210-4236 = 0.9 angstroms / 3.39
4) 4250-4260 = 0.3 angstroms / 3.36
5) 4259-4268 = -0.1 angstroms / 3.53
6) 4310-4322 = 1.2 angstroms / 3.09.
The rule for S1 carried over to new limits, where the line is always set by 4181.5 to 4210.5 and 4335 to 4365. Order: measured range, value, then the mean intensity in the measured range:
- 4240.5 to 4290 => 2.7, 3.42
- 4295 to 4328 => 5.0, 3.08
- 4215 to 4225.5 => 0.6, 3.41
